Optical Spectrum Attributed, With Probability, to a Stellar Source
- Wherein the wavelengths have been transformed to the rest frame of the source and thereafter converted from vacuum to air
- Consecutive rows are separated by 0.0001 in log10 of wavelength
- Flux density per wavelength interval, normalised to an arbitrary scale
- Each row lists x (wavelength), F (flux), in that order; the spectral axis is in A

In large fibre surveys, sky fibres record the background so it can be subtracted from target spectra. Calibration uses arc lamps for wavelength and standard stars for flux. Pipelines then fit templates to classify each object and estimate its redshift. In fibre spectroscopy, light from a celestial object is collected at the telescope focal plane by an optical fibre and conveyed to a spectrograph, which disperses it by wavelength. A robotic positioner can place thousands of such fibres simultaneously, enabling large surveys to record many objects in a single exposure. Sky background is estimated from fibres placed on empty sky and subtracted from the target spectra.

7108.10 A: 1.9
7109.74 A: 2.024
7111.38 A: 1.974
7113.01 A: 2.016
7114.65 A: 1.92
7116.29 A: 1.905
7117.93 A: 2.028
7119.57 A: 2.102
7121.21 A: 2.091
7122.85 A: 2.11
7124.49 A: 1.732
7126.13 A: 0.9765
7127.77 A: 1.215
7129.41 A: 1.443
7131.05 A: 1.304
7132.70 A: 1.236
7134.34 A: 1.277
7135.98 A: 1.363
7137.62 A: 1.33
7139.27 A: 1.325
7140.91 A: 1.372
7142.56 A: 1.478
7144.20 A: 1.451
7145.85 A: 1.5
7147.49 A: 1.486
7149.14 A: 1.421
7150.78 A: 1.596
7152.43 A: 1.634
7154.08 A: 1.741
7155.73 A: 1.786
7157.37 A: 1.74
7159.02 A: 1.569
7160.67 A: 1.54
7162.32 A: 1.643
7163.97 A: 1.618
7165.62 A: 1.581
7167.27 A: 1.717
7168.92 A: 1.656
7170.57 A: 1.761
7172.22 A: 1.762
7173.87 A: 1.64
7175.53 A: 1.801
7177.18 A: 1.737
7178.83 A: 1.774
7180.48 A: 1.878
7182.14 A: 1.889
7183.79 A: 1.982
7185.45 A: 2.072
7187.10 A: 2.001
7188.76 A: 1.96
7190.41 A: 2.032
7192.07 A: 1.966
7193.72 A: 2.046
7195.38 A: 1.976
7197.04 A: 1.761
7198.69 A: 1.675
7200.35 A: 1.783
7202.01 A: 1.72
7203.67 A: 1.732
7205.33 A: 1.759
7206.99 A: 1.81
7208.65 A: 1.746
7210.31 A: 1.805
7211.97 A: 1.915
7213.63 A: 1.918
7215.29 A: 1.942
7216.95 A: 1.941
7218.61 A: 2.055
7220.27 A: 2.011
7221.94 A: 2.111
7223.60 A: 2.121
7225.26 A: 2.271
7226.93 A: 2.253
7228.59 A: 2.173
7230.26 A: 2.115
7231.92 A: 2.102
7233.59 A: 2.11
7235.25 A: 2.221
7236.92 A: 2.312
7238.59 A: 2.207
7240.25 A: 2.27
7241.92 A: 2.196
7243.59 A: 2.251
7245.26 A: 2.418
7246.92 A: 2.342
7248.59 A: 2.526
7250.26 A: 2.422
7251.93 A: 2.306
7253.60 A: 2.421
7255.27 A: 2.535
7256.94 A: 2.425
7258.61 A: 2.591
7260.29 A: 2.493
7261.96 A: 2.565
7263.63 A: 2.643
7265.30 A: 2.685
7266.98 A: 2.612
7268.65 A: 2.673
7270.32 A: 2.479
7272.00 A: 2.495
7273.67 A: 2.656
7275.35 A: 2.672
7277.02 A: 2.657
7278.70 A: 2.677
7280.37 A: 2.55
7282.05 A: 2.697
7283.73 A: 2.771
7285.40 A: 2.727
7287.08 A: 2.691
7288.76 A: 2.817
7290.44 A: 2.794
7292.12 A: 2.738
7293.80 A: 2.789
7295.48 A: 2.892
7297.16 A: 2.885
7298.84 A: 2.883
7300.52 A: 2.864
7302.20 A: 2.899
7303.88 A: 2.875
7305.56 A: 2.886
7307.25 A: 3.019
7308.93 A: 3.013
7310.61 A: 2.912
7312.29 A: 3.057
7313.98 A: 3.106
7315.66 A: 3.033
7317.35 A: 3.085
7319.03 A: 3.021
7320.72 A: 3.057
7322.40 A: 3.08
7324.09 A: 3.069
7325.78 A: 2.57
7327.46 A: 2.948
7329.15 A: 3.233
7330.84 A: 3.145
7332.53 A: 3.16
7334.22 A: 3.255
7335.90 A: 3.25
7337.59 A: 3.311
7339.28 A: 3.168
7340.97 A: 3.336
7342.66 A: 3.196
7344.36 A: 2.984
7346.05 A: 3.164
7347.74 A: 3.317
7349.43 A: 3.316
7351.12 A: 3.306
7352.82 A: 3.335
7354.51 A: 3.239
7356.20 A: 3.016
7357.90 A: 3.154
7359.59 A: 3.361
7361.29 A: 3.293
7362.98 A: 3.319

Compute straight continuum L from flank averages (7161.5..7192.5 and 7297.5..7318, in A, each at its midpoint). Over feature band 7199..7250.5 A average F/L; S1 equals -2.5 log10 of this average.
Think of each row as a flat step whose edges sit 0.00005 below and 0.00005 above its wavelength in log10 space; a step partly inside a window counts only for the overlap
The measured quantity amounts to 0.08 mag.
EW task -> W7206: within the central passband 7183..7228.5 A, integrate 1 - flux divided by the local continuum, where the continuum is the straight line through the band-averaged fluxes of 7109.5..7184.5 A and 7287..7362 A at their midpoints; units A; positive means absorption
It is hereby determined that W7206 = 3.7 A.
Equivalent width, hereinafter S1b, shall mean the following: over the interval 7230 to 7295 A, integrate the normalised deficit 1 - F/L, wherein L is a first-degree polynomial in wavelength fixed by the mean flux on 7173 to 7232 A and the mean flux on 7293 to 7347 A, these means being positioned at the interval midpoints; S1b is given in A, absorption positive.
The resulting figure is -0.38 A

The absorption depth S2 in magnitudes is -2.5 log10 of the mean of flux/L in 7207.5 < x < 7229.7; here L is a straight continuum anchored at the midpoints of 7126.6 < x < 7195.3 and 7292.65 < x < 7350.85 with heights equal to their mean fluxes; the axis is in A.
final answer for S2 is 0.07 mag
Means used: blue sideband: 1.64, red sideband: 3.05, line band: 2.02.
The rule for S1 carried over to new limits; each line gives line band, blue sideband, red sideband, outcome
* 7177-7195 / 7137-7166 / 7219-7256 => -0.067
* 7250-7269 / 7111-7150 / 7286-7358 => 0.015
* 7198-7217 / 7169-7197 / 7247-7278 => 0.156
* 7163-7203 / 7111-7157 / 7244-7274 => 0.076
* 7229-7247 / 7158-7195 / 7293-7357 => 0.049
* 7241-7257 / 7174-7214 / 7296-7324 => 0.005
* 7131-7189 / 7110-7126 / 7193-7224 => 0.175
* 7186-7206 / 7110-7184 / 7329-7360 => 0.090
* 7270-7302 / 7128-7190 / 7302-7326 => 0.006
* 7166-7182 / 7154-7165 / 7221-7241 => 0.009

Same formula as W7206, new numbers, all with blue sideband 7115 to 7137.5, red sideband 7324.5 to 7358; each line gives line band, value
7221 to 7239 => 1.34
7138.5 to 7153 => 2.24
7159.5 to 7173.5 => 1.74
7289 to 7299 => -0.01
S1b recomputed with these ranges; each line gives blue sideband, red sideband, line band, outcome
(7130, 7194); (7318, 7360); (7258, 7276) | -0.4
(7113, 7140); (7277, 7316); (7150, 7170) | 2.1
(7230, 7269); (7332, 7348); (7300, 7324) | -0.3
